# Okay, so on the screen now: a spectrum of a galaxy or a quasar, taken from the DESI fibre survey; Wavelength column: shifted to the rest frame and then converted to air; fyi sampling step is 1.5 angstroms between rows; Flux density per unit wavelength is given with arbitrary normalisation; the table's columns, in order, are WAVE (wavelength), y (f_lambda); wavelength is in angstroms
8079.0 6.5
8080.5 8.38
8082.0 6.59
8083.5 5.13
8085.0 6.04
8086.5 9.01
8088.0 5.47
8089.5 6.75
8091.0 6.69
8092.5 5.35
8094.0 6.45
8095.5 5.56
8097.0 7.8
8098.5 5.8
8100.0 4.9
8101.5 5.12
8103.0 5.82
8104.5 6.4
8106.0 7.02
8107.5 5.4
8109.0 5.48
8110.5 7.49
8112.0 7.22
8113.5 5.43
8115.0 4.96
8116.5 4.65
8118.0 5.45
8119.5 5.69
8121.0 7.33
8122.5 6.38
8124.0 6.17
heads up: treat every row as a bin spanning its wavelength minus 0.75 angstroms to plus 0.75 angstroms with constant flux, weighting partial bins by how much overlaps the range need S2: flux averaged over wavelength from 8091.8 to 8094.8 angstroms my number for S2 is 5.9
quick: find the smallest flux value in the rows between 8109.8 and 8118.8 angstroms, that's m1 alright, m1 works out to 4.65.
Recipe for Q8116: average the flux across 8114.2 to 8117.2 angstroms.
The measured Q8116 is 4.82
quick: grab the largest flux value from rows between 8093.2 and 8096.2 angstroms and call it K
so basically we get 6.45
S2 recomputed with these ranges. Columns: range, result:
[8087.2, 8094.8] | 6.16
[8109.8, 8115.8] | 6.25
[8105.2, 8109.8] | 5.99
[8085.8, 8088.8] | 7.2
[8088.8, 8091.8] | 6.7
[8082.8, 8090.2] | 6.49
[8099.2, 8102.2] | 5.02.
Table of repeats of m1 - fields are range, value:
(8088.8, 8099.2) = 5.35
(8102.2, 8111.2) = 5.4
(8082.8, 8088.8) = 5.13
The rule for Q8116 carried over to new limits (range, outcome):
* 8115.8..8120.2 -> 5.27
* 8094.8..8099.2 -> 6.4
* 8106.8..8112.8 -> 6.4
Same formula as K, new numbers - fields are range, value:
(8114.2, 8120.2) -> 5.69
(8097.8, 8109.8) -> 7.02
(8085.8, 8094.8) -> 9.01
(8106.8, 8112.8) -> 7.49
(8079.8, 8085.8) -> 8.38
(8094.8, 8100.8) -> 7.8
